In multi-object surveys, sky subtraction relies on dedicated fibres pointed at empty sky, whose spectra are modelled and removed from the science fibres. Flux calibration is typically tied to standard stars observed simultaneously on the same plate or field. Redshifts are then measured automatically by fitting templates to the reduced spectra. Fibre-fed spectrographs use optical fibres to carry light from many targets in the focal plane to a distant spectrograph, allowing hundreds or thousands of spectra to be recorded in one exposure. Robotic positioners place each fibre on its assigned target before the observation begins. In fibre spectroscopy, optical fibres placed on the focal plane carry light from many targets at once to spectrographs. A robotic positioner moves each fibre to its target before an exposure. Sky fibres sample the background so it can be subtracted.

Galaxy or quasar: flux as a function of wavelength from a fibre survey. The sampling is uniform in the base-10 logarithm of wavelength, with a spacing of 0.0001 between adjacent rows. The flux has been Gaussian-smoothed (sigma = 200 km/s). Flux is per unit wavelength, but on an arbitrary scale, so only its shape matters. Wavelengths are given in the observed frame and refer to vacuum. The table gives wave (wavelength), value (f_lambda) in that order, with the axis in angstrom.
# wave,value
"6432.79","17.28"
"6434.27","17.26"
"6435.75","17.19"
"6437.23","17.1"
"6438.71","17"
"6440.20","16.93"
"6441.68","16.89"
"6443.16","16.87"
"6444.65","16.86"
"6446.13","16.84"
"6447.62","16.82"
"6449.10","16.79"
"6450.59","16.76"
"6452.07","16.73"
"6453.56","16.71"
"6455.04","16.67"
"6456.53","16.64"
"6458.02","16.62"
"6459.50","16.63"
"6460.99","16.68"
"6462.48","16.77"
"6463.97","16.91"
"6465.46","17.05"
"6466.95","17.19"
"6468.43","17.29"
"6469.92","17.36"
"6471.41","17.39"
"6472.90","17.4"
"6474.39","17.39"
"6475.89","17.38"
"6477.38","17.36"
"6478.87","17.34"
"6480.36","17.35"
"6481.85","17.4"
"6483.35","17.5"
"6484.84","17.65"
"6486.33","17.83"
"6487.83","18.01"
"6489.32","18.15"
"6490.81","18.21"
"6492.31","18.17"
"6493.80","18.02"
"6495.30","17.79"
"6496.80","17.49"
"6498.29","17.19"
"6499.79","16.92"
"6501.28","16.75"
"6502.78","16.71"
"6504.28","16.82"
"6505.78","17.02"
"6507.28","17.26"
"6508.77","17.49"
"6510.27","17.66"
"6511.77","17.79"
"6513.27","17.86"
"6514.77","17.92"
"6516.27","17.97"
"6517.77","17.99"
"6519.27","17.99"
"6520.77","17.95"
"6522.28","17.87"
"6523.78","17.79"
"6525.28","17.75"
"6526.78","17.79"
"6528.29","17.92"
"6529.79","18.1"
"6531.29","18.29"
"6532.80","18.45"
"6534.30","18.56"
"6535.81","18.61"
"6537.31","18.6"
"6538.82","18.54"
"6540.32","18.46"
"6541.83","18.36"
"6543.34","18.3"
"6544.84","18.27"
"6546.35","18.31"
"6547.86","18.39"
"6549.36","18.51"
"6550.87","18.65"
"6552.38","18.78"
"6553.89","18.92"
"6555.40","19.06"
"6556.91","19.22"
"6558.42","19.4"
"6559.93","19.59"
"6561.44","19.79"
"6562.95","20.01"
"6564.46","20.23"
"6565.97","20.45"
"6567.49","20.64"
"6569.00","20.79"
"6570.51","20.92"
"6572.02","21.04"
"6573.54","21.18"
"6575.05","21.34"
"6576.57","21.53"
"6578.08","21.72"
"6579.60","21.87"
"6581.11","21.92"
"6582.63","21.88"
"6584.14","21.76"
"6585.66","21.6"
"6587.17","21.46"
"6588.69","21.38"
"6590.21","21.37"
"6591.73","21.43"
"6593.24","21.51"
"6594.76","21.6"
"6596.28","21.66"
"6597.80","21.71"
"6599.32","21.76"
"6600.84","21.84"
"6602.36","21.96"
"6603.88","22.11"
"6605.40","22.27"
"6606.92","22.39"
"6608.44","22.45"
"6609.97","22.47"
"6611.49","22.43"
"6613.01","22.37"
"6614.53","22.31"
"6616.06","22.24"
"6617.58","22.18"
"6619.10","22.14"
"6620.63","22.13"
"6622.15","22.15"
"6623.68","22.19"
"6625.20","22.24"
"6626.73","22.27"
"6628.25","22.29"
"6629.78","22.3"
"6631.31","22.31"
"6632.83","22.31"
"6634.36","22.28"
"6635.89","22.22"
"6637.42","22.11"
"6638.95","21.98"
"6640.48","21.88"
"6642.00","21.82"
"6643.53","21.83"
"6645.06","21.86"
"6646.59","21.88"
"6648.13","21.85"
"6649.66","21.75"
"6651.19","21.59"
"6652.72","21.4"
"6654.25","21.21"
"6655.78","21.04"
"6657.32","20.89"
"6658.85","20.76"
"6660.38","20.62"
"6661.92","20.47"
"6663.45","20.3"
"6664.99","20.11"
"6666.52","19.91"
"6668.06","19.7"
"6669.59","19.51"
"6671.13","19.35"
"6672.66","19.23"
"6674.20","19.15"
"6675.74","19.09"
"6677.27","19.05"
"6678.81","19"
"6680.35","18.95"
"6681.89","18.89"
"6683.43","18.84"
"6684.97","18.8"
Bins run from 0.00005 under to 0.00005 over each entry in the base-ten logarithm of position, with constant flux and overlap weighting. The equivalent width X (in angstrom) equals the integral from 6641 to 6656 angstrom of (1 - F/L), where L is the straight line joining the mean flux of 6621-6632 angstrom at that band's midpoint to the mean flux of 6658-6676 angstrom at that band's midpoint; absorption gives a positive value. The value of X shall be -0.5 angstrom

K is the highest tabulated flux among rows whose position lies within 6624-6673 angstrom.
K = 22.31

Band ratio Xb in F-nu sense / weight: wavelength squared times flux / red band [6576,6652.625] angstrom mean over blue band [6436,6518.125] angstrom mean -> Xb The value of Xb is 1.33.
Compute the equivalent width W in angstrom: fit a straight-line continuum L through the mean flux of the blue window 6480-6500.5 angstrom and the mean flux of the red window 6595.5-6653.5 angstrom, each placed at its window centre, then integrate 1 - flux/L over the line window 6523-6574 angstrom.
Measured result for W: 1.5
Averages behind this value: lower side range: 17.7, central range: 19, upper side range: 22.1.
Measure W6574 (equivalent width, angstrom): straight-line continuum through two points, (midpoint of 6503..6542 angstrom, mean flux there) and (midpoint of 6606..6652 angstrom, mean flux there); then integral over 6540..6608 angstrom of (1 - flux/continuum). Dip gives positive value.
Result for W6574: -2.06 angstrom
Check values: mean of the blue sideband 17.9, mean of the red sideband 22.1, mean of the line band 20.6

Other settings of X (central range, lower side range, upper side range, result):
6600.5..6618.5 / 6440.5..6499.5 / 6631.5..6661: -1.32 angstrom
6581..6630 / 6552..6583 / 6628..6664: -2.22 angstrom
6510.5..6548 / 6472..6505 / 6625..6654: 1.12 angstrom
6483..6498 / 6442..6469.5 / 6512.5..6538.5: -0.36 angstrom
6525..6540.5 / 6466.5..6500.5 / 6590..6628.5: 0.83 angstrom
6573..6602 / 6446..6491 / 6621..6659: -1.67 angstrom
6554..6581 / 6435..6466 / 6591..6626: 0.27 angstrom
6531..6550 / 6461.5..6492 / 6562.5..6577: 1.26 angstrom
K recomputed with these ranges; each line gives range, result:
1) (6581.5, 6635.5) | 22.47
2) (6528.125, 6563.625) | 20.01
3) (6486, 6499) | 18.21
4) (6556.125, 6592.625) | 21.92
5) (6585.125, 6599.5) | 21.76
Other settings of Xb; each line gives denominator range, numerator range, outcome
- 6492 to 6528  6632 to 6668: 1.27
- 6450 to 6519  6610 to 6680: 1.29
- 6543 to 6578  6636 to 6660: 1.12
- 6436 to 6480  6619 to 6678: 1.32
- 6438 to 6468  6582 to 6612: 1.36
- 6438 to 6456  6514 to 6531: 1.09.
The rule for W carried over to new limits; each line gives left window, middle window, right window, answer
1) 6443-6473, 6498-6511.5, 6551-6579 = 0.9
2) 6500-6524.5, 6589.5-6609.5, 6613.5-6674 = -1.7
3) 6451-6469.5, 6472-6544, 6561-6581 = 3.2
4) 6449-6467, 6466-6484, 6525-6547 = -0.3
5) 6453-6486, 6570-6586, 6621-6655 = -1.0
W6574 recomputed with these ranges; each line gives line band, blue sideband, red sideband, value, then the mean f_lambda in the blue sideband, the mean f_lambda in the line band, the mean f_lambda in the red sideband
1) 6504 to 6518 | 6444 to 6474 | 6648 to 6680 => 0.1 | 16.9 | 17.6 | 20.2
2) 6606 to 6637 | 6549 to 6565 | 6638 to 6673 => -2.9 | 19.3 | 22.3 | 20.9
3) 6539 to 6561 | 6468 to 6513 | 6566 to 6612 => 1.4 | 17.5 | 18.7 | 21.6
